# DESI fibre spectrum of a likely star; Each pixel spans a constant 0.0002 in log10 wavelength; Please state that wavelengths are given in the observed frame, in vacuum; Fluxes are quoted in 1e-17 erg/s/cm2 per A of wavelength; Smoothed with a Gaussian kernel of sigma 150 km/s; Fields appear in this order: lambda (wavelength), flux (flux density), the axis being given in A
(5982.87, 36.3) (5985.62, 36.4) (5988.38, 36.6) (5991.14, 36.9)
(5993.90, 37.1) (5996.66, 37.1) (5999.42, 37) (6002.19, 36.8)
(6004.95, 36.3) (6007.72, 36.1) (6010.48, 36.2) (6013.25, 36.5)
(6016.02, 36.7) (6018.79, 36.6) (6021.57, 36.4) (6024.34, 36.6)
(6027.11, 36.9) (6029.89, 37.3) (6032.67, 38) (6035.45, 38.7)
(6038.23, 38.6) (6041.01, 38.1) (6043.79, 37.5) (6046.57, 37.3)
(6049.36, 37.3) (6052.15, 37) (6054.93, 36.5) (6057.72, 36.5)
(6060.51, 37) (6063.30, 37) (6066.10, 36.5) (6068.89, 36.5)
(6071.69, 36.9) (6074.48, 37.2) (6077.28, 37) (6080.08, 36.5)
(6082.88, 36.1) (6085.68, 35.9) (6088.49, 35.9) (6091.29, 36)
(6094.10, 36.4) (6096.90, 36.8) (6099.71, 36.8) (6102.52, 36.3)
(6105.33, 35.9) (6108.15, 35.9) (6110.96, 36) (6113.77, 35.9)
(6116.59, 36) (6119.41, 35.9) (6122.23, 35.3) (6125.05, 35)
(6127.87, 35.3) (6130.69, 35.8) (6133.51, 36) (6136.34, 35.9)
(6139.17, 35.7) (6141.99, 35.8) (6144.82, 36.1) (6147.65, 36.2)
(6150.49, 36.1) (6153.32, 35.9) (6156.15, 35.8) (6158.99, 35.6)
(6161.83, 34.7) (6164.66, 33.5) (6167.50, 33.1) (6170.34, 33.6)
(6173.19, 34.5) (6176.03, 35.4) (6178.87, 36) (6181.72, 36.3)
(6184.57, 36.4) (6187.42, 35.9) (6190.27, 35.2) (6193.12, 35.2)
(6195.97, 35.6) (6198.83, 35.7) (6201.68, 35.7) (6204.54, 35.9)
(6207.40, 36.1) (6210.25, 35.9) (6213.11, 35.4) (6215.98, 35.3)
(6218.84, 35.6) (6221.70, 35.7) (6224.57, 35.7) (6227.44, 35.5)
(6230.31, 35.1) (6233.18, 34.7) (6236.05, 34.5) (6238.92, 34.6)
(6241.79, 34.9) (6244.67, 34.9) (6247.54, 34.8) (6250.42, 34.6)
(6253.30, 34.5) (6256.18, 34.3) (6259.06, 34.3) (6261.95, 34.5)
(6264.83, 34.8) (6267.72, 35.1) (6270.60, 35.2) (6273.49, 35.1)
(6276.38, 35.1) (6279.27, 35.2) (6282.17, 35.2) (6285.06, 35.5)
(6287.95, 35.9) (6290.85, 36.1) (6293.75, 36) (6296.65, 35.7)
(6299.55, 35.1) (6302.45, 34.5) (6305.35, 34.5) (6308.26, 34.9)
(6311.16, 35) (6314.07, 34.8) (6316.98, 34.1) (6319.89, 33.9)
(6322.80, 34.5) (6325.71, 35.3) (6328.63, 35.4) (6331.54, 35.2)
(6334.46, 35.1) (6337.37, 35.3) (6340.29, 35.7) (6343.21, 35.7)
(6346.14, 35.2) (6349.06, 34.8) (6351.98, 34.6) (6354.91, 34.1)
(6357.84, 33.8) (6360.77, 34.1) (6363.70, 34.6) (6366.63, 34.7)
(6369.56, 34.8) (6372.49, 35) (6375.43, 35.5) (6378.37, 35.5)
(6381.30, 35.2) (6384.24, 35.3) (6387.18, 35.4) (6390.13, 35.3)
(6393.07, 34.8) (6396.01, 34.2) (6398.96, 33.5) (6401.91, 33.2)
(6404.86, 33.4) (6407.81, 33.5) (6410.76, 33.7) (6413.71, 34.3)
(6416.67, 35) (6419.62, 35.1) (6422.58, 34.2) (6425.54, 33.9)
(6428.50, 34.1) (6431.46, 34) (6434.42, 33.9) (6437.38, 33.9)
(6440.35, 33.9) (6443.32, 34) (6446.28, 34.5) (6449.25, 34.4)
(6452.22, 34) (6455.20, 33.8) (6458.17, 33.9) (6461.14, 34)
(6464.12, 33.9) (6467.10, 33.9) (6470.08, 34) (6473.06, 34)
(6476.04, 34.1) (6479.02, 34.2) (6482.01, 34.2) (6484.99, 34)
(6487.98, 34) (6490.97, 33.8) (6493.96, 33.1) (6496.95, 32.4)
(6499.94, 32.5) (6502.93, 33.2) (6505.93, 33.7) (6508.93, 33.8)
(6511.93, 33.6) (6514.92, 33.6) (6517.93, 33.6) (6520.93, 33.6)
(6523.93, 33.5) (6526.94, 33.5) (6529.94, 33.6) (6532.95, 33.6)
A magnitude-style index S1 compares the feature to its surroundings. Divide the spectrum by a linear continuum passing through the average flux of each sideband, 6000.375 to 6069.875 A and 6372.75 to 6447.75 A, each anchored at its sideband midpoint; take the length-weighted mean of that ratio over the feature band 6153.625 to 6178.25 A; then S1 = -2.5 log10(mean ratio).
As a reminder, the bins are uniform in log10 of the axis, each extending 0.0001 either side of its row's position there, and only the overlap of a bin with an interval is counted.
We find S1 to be 0.04 mag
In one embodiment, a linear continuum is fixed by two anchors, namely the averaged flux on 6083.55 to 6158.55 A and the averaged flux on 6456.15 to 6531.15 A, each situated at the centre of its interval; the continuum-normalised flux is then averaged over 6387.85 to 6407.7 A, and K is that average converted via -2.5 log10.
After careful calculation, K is 0.006 mag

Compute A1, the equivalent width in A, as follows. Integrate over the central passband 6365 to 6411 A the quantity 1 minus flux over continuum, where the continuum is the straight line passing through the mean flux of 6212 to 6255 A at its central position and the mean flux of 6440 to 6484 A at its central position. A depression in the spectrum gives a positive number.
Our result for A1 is -0.28 A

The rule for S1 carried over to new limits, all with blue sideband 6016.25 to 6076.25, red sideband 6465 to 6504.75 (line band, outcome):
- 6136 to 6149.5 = 0.01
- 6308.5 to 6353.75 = 0.00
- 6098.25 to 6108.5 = 0.01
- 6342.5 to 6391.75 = -0.01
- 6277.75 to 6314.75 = 0.00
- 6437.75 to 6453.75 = -0.01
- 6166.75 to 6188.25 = 0.03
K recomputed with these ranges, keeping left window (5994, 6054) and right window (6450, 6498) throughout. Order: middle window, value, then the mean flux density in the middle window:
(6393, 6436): 0.01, 34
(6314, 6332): 0.01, 34.7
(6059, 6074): 0.00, 36.8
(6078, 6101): 0.01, 36.3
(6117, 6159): 0.02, 35.8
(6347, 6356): 0.00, 34.6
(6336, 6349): -0.02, 35.4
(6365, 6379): -0.02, 35.1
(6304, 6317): 0.01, 34.7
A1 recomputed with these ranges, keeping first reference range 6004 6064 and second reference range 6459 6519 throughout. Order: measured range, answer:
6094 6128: 0.48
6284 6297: -0.26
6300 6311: 0.10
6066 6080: -0.02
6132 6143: 0.13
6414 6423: -0.15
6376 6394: -0.43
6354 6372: 0.12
